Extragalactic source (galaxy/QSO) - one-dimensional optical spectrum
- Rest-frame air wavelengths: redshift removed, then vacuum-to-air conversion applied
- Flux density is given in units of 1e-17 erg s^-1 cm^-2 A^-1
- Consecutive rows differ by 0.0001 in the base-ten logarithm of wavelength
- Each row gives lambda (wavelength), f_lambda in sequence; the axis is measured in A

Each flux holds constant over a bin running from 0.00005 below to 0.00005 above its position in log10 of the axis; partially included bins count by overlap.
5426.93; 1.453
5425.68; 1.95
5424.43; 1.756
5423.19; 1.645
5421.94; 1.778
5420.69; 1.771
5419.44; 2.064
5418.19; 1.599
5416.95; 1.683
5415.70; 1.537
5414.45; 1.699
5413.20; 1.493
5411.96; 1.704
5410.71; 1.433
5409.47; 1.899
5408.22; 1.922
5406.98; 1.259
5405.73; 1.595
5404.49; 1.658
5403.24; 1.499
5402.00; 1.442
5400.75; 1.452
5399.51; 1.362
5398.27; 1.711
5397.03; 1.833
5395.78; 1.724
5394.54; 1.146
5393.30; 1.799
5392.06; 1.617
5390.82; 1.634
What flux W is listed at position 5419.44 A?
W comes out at 2.064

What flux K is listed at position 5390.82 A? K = 1.634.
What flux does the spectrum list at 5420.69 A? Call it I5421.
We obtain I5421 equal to 1.771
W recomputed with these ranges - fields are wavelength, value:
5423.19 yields 1.645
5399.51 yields 1.362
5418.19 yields 1.599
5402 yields 1.442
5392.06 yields 1.617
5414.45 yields 1.699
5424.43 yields 1.756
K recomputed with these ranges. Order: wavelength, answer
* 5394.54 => 1.146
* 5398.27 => 1.711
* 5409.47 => 1.899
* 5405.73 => 1.595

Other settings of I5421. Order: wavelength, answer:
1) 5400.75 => 1.452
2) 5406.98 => 1.259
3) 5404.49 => 1.658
